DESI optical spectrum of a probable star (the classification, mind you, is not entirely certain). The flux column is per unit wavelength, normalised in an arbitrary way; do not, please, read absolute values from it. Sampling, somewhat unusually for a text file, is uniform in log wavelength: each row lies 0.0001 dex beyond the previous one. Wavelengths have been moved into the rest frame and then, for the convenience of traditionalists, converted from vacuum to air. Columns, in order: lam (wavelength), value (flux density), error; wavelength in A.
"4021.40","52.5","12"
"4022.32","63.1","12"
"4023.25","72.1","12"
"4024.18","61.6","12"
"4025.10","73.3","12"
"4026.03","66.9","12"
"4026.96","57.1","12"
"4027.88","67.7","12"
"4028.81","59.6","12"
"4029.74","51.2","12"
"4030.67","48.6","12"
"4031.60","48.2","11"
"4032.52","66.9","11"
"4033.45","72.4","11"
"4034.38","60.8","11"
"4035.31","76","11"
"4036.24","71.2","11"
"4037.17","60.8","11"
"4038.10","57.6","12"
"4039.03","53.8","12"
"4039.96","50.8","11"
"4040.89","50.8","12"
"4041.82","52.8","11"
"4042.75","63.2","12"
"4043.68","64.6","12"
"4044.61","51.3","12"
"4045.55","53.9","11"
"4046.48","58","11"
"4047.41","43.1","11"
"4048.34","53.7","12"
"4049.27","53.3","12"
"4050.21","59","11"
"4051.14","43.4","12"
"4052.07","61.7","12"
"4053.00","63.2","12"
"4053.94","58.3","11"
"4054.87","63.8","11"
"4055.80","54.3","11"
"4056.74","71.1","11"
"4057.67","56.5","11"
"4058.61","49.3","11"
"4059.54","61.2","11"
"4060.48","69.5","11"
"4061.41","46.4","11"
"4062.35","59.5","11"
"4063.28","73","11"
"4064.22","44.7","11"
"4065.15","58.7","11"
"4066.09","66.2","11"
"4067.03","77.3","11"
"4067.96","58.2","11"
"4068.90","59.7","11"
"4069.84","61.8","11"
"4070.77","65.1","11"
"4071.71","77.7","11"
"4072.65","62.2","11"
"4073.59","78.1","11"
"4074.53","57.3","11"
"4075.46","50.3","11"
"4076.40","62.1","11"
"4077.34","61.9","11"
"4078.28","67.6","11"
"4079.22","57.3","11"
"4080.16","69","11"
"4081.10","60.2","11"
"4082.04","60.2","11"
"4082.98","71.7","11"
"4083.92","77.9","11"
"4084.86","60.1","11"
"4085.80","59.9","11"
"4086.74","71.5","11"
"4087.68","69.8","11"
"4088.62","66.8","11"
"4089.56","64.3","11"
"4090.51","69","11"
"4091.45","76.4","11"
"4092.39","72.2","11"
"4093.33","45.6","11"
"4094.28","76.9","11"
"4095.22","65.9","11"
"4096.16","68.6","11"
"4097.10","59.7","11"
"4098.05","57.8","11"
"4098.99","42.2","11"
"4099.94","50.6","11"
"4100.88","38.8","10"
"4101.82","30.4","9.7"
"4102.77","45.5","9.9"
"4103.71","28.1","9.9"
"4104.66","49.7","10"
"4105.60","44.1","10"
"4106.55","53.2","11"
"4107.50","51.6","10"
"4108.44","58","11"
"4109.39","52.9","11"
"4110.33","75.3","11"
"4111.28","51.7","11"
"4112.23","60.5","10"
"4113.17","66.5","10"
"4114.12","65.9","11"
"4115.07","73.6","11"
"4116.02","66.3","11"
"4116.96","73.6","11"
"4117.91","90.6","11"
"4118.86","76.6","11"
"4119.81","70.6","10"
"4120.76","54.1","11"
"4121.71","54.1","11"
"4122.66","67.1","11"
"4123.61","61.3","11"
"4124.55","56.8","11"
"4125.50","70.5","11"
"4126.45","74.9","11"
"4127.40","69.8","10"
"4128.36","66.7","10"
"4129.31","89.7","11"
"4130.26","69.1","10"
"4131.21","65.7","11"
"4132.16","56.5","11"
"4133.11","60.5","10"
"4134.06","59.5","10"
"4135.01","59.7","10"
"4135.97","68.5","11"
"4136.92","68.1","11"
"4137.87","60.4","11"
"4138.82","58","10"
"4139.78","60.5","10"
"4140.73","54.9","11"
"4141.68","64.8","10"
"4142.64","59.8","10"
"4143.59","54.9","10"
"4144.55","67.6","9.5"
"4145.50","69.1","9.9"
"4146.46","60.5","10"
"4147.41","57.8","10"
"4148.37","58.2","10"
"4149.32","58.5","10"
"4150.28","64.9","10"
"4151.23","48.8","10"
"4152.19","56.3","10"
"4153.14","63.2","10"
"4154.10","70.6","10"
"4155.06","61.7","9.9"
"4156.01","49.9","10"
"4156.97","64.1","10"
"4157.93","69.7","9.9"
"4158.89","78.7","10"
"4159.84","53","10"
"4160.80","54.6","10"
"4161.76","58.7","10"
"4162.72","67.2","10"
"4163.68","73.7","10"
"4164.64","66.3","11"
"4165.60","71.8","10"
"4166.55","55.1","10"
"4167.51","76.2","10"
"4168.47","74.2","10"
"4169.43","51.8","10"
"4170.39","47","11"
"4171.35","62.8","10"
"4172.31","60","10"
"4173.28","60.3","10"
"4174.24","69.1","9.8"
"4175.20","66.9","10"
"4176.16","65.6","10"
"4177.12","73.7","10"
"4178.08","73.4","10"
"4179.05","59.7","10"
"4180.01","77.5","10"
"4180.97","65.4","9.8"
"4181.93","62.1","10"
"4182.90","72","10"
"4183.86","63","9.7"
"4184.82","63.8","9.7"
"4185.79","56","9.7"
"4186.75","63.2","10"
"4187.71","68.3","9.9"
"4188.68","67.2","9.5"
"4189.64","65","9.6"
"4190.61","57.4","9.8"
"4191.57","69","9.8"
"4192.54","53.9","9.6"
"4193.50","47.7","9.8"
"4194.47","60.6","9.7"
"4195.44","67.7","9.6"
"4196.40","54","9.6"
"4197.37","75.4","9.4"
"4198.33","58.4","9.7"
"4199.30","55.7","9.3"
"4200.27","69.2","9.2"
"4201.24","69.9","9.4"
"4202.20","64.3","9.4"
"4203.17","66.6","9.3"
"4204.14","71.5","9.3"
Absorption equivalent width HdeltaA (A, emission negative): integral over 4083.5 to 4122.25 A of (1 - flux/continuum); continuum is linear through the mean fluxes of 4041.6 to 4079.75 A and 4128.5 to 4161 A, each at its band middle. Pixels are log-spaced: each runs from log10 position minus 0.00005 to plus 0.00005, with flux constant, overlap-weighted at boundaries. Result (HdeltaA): 0.3 A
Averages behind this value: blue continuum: 59.8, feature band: 60.6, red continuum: 62.4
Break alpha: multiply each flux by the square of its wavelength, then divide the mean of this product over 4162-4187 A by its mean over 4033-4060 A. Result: 1.2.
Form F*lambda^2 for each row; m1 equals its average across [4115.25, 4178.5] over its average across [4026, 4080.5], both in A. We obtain 1.12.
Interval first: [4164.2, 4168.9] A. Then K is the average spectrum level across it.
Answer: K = 68.8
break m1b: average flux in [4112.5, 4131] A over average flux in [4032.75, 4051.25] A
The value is 1.20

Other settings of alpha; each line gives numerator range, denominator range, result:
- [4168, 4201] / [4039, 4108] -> 1.14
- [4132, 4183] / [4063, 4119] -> 1.06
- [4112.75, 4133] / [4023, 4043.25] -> 1.17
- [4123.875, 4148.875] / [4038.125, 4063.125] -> 1.18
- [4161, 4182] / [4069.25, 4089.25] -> 1.05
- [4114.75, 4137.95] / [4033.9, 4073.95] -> 1.17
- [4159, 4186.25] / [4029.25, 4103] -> 1.13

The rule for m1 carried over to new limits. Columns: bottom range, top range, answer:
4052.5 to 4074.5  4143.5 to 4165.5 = 1.05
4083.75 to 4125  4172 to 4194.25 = 1.10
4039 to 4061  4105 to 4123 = 1.15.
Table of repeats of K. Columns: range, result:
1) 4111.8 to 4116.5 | 66.7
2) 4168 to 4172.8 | 59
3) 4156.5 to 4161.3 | 64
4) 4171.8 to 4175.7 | 64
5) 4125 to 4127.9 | 71.3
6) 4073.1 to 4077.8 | 62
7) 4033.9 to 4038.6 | 65.2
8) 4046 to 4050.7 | 53.4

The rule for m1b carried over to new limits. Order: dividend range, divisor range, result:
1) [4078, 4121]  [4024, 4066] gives 1.04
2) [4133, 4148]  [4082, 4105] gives 1.04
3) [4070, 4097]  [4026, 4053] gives 1.14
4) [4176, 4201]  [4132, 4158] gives 1.05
